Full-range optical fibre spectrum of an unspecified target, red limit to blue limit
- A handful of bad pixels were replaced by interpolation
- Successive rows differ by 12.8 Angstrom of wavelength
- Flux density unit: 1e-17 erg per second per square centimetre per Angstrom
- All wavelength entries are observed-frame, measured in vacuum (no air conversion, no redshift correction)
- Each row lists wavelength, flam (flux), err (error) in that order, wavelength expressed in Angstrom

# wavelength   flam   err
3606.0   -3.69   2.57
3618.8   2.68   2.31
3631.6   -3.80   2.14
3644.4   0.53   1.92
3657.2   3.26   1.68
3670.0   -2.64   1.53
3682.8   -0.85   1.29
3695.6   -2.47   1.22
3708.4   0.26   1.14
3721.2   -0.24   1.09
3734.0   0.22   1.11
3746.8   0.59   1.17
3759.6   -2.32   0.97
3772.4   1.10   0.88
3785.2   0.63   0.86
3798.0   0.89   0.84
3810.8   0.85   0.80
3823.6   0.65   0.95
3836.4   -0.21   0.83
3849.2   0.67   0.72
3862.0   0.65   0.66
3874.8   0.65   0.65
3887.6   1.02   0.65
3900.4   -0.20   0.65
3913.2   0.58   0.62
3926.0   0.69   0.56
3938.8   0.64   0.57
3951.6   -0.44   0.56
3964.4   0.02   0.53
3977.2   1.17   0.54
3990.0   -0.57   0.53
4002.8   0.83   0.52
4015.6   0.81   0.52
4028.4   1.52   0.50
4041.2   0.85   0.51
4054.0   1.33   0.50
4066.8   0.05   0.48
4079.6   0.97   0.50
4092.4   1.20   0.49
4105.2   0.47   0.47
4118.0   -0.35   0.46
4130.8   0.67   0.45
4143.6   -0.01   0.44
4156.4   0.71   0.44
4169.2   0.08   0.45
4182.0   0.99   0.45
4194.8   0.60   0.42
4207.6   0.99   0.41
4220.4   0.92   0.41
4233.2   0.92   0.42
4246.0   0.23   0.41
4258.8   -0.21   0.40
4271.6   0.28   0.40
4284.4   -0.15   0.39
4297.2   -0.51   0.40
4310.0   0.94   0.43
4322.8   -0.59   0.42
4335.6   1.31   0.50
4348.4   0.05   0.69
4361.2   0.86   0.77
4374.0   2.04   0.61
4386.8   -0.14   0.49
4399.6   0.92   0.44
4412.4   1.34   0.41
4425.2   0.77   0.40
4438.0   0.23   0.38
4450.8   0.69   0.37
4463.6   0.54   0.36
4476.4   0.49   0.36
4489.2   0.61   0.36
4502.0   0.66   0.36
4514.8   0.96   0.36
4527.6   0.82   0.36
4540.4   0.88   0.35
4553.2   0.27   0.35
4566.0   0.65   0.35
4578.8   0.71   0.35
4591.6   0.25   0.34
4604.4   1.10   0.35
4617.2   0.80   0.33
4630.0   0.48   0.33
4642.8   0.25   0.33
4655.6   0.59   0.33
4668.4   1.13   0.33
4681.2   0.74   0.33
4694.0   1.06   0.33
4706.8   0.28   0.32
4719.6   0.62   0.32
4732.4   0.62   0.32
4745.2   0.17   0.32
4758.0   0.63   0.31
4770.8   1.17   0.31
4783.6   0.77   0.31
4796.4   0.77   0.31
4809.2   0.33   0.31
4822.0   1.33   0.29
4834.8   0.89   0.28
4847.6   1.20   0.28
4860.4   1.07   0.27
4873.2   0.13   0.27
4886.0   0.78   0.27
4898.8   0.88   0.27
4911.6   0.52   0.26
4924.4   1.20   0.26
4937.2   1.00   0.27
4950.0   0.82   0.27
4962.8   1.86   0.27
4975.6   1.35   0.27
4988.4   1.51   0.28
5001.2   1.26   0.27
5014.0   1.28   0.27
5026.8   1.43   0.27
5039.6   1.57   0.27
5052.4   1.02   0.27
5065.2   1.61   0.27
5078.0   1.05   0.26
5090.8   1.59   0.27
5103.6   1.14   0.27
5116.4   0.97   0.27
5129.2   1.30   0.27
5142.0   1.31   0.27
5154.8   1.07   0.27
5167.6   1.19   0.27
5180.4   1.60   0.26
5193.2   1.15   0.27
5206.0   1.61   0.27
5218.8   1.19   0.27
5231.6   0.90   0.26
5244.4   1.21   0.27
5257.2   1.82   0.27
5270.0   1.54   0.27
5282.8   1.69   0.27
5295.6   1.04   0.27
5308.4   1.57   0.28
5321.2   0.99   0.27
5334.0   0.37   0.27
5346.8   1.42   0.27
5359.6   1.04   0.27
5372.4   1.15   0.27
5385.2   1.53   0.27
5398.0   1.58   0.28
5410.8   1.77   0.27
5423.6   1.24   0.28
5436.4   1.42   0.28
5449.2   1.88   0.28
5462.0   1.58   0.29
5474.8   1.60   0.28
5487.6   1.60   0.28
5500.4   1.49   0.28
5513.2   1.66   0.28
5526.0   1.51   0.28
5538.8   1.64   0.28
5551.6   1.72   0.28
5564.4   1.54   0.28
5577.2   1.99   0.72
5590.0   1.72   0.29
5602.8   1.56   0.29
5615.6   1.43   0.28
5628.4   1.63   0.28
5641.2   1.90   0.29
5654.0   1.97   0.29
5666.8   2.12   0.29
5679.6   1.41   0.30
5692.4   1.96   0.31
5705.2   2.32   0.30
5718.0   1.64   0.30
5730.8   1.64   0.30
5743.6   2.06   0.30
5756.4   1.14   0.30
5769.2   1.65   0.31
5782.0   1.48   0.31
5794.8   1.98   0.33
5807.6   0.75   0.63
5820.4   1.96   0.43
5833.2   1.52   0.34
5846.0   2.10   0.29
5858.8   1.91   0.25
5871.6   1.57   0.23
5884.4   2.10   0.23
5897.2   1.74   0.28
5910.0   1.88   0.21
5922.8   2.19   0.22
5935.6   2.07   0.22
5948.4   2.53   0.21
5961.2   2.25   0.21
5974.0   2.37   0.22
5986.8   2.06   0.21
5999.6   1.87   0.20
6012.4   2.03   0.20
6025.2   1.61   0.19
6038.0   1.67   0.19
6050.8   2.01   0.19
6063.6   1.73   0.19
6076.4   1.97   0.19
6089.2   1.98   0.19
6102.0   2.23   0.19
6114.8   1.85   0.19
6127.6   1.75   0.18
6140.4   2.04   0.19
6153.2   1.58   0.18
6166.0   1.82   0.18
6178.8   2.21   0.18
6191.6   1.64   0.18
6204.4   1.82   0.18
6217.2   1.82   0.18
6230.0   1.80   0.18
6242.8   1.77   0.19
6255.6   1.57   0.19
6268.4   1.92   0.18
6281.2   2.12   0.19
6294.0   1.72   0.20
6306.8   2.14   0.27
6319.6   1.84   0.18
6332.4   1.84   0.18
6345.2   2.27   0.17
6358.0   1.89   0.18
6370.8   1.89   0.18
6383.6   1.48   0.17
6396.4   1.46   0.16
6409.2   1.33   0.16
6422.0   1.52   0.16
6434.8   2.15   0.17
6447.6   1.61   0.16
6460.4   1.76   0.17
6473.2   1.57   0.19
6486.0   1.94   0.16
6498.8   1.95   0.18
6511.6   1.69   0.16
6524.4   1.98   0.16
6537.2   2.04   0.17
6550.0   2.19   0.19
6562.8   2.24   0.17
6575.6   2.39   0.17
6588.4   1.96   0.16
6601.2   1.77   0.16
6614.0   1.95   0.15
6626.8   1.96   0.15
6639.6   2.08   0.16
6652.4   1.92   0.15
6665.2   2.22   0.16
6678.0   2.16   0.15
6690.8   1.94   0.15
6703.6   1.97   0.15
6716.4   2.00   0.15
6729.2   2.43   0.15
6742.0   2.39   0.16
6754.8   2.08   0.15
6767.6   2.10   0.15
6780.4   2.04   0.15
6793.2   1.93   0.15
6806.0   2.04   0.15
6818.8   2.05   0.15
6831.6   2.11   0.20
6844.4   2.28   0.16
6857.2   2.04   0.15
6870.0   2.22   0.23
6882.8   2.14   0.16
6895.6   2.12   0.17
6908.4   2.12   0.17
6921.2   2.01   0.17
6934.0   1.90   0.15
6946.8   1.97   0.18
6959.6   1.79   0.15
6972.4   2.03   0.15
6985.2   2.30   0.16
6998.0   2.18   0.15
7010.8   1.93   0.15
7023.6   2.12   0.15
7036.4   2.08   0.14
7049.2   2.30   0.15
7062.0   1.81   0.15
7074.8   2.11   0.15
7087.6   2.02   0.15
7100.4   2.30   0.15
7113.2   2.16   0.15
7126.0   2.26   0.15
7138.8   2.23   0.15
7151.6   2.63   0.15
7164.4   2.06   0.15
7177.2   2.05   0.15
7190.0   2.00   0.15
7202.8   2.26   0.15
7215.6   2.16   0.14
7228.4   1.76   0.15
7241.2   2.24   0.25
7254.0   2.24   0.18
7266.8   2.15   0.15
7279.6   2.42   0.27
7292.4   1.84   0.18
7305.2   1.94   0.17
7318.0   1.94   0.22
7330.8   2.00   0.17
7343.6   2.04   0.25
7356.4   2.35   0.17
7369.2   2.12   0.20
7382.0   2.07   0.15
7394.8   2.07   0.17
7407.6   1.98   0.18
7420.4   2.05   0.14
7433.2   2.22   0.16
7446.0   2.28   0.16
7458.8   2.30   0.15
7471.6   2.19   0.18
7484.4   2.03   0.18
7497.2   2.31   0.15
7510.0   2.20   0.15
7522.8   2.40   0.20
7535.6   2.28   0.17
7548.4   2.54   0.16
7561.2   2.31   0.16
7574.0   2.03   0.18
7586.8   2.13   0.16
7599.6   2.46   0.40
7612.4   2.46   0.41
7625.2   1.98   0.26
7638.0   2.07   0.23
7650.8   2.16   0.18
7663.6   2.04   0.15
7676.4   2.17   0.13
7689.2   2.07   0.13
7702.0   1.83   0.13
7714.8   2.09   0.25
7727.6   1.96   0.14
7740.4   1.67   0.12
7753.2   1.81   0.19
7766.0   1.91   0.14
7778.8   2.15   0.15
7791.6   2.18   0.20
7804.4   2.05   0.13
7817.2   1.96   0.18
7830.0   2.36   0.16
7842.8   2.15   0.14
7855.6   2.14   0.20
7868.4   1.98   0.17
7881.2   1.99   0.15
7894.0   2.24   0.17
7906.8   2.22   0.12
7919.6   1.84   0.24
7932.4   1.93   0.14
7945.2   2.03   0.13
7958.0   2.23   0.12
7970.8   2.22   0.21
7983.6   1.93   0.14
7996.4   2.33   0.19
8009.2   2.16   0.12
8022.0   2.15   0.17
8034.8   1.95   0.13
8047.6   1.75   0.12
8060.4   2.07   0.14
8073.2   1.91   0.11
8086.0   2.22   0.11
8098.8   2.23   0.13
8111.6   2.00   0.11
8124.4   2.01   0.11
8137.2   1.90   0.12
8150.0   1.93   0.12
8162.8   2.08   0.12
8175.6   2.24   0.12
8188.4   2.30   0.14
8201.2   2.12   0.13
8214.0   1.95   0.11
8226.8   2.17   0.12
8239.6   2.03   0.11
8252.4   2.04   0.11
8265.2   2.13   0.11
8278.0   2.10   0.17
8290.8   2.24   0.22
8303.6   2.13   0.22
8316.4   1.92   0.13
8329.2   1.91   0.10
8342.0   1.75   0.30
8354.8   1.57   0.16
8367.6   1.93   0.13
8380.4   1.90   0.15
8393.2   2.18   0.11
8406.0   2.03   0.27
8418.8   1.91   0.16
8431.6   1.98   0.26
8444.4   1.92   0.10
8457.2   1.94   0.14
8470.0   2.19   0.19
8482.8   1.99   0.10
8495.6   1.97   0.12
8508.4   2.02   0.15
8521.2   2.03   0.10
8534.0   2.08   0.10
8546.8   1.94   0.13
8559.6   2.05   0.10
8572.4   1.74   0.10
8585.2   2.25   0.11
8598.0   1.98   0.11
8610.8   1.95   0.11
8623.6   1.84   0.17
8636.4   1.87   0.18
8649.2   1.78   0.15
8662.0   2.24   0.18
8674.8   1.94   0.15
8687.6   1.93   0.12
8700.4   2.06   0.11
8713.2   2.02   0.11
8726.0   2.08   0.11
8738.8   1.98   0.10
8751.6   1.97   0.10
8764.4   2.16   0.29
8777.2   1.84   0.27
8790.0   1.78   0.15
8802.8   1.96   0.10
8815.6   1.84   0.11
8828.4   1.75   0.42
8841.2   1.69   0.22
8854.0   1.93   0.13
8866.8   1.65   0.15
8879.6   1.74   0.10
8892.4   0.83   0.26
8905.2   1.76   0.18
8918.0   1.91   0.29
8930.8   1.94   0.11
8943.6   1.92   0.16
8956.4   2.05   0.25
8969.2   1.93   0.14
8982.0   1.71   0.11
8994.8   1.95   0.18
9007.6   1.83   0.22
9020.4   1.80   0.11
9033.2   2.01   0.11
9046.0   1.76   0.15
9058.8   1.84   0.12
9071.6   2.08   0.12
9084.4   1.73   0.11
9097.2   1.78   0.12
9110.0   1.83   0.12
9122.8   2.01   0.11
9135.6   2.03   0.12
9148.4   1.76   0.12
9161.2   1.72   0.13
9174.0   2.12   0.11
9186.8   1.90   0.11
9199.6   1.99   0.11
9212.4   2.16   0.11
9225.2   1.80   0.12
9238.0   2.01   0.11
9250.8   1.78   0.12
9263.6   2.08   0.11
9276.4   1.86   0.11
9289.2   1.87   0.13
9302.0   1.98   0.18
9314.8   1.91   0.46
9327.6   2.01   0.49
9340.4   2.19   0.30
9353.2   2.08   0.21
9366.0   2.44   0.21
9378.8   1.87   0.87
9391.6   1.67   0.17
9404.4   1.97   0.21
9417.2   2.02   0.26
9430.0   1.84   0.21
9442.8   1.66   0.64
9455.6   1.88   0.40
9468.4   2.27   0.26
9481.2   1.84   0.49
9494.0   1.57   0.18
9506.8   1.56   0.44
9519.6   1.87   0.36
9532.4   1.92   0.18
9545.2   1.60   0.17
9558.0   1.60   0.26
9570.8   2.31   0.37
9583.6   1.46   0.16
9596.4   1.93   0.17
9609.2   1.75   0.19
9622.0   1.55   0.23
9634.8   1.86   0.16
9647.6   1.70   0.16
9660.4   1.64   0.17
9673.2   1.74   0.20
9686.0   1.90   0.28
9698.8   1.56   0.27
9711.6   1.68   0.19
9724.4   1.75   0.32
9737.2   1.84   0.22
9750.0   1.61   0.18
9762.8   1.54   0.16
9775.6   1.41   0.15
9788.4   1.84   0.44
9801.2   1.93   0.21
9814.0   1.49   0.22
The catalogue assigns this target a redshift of 0.238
